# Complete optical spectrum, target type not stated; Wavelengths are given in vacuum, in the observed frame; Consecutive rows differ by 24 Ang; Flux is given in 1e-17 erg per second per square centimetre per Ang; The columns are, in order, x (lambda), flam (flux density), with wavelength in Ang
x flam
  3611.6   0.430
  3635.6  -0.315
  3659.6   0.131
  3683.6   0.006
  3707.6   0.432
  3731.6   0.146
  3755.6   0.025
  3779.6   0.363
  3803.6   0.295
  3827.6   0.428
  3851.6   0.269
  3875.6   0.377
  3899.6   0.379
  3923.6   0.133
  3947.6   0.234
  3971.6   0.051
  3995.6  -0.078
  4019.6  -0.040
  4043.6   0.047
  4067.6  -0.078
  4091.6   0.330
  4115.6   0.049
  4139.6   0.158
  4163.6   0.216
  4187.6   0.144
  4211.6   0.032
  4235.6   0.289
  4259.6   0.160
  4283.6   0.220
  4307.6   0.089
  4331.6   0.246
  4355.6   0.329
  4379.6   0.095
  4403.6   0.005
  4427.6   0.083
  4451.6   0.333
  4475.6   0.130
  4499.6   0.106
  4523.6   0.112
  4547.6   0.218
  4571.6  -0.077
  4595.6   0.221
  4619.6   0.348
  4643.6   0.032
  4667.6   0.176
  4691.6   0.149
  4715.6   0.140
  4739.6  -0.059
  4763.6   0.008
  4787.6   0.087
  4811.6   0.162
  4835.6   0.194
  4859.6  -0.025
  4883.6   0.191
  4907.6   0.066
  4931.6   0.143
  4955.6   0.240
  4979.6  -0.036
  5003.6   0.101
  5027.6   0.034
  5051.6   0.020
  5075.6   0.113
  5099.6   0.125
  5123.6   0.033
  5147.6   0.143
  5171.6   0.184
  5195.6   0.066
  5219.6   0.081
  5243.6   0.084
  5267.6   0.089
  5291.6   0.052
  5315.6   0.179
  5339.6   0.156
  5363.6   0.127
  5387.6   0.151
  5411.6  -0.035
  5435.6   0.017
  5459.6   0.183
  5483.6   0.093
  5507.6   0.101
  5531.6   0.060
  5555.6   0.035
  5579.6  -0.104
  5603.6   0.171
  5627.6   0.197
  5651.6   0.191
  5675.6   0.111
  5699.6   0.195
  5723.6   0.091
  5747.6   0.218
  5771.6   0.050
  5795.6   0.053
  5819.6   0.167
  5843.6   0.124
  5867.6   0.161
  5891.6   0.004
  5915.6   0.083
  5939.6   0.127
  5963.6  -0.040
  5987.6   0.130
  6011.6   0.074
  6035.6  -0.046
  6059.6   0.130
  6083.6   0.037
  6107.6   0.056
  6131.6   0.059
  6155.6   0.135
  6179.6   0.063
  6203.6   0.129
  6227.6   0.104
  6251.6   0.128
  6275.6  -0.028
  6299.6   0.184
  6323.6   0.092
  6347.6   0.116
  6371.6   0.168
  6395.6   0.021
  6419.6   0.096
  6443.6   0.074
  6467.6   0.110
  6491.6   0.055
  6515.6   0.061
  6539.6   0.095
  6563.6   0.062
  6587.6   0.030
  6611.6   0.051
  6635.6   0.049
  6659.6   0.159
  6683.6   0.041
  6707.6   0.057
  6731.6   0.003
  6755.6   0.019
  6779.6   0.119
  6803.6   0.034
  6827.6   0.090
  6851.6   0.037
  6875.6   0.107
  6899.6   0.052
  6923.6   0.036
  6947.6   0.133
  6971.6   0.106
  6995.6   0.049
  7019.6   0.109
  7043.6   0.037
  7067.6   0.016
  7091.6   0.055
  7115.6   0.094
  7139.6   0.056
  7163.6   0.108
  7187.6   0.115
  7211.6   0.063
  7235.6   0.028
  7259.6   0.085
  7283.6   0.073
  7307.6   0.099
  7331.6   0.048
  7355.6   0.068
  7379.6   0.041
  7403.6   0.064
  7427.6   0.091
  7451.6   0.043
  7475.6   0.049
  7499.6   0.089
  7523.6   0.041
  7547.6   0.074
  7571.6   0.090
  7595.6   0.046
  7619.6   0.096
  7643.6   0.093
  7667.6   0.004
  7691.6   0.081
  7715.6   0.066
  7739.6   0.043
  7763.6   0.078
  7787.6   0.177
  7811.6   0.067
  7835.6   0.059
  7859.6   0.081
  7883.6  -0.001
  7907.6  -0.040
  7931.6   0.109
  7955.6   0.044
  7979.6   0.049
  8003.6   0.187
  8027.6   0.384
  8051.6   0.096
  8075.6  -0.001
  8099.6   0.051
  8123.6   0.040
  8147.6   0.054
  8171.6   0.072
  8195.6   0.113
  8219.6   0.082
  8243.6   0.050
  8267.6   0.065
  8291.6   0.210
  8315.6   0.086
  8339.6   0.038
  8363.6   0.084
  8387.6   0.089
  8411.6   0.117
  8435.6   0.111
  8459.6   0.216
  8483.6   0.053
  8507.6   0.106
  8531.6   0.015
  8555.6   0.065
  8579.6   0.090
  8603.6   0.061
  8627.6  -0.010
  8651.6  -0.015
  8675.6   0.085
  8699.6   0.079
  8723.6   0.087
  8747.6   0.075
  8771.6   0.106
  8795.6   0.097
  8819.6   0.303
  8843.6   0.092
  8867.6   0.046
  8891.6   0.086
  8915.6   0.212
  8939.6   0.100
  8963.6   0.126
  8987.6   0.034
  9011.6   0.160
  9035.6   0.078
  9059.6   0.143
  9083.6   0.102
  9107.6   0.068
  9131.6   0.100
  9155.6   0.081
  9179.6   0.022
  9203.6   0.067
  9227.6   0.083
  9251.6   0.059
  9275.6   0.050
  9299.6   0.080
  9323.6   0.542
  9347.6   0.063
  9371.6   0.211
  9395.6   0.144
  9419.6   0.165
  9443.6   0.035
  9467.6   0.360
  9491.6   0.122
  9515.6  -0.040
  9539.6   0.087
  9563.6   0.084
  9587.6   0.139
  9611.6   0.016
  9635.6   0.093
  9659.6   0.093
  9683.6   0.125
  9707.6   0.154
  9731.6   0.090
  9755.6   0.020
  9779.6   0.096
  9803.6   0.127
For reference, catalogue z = 1.151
